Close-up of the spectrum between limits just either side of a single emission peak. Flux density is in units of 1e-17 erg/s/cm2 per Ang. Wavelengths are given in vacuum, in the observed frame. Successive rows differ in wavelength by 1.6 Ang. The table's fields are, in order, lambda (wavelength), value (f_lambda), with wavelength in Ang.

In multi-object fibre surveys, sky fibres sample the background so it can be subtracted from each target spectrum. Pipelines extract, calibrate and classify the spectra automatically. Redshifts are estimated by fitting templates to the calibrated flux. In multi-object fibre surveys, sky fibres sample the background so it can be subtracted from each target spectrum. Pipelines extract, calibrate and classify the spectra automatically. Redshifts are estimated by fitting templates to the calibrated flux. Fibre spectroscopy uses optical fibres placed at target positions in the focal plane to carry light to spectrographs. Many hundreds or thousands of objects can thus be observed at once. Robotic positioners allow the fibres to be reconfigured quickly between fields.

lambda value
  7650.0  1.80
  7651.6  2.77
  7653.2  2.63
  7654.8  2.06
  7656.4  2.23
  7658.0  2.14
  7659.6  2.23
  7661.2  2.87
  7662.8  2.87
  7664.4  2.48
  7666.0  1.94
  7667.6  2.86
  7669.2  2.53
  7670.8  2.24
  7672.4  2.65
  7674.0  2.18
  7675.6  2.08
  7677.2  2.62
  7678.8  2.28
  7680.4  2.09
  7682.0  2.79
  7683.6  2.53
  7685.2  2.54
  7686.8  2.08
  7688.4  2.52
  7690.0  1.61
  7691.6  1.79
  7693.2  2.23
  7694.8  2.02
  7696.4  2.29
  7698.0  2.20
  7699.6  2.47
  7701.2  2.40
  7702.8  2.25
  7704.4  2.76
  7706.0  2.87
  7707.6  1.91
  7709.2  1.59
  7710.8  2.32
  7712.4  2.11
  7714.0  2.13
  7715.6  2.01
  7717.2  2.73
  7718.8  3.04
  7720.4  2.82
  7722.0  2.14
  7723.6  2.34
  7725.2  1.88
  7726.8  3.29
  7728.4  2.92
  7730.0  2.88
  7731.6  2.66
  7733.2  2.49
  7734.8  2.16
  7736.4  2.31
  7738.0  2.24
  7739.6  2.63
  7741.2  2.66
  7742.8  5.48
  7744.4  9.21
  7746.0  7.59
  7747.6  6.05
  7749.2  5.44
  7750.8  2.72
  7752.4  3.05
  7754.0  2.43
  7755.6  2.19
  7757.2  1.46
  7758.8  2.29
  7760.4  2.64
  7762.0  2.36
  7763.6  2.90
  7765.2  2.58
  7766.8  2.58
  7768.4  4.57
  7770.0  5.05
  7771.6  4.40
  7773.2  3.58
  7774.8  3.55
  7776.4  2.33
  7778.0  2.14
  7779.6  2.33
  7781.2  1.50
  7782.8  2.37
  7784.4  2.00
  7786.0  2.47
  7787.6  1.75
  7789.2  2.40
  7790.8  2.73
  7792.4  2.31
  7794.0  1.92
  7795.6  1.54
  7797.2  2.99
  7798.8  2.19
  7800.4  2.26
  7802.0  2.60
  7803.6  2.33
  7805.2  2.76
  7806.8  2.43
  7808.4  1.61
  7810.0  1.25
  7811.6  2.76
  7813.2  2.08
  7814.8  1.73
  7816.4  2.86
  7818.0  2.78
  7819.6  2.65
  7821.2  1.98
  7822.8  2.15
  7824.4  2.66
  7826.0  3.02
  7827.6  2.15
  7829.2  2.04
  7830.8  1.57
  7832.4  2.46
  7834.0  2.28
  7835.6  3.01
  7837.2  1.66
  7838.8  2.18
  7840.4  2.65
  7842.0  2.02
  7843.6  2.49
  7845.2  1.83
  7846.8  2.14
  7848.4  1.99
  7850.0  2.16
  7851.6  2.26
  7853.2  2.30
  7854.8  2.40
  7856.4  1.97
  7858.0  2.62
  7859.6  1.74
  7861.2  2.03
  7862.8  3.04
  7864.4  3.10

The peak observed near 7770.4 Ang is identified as [N II] 6583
